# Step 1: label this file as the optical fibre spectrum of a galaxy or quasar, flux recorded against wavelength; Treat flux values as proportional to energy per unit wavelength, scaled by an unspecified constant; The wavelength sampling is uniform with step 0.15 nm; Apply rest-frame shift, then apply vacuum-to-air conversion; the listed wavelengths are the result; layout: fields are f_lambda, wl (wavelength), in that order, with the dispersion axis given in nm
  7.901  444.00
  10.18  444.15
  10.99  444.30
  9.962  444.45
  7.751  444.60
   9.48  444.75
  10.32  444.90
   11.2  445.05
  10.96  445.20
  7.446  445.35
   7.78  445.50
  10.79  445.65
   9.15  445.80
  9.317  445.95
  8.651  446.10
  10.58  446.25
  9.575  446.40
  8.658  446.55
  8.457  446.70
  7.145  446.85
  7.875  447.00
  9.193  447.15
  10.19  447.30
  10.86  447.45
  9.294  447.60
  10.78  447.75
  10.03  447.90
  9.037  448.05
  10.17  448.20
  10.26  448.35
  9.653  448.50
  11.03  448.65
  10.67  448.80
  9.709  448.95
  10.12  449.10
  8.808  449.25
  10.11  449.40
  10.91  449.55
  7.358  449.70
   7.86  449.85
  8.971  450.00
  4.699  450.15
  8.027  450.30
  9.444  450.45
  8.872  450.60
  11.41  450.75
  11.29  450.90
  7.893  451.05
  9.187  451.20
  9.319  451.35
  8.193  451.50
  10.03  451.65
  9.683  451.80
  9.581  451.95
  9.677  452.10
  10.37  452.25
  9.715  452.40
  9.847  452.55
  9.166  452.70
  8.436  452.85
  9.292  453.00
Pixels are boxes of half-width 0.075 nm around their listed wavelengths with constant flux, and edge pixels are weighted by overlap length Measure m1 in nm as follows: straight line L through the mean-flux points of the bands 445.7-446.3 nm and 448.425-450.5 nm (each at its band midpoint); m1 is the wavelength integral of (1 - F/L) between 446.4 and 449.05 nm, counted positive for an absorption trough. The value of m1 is -0.10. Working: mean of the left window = 9.43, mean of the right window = 9.09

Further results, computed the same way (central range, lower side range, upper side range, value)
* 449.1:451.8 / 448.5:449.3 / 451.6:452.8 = 0.242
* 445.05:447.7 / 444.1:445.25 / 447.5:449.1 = 0.220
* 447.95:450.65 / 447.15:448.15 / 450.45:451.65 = 0.146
